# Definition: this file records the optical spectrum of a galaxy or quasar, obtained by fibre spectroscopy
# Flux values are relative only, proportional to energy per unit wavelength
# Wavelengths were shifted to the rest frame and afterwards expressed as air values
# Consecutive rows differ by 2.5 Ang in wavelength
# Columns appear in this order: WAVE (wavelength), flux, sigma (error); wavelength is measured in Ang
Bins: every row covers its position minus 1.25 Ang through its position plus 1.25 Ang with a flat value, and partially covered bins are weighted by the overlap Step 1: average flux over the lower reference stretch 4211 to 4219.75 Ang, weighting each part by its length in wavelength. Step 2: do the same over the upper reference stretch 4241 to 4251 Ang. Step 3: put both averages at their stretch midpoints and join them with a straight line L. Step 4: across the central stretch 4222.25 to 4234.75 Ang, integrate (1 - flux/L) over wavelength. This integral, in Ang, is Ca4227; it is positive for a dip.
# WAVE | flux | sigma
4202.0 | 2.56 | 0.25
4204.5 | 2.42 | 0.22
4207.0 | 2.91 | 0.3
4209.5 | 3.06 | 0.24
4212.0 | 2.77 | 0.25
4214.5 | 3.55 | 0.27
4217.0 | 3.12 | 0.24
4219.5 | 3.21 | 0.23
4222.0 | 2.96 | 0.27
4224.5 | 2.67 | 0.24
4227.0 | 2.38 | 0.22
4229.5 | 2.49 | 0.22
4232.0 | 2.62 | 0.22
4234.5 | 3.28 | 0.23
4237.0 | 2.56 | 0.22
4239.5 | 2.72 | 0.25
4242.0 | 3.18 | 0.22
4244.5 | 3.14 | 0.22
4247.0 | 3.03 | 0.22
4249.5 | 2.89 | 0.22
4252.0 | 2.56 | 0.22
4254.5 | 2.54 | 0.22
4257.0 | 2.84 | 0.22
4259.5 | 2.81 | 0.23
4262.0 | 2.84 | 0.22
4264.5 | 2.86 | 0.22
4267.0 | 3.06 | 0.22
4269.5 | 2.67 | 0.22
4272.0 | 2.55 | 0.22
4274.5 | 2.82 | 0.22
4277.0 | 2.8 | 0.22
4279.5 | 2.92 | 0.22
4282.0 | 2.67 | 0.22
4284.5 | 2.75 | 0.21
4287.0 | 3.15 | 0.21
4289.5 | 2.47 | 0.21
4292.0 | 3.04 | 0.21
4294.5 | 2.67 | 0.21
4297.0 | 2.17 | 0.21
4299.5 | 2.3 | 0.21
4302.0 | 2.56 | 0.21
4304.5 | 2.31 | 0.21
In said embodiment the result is 1.8 Ang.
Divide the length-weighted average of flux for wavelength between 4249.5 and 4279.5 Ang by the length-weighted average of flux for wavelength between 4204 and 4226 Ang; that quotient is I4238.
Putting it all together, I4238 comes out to 0.9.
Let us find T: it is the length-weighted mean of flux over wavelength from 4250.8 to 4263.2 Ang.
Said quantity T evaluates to 2.72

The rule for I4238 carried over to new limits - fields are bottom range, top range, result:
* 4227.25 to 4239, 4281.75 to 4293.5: 1.04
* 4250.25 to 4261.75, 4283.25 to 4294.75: 1.04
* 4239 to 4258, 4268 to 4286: 0.96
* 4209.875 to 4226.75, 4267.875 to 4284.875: 0.91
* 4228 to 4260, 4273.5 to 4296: 1.00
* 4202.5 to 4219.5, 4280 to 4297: 0.93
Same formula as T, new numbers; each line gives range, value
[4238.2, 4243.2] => 2.94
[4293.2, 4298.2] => 2.43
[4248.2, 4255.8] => 2.67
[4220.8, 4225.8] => 2.81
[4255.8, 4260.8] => 2.83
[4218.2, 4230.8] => 2.74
